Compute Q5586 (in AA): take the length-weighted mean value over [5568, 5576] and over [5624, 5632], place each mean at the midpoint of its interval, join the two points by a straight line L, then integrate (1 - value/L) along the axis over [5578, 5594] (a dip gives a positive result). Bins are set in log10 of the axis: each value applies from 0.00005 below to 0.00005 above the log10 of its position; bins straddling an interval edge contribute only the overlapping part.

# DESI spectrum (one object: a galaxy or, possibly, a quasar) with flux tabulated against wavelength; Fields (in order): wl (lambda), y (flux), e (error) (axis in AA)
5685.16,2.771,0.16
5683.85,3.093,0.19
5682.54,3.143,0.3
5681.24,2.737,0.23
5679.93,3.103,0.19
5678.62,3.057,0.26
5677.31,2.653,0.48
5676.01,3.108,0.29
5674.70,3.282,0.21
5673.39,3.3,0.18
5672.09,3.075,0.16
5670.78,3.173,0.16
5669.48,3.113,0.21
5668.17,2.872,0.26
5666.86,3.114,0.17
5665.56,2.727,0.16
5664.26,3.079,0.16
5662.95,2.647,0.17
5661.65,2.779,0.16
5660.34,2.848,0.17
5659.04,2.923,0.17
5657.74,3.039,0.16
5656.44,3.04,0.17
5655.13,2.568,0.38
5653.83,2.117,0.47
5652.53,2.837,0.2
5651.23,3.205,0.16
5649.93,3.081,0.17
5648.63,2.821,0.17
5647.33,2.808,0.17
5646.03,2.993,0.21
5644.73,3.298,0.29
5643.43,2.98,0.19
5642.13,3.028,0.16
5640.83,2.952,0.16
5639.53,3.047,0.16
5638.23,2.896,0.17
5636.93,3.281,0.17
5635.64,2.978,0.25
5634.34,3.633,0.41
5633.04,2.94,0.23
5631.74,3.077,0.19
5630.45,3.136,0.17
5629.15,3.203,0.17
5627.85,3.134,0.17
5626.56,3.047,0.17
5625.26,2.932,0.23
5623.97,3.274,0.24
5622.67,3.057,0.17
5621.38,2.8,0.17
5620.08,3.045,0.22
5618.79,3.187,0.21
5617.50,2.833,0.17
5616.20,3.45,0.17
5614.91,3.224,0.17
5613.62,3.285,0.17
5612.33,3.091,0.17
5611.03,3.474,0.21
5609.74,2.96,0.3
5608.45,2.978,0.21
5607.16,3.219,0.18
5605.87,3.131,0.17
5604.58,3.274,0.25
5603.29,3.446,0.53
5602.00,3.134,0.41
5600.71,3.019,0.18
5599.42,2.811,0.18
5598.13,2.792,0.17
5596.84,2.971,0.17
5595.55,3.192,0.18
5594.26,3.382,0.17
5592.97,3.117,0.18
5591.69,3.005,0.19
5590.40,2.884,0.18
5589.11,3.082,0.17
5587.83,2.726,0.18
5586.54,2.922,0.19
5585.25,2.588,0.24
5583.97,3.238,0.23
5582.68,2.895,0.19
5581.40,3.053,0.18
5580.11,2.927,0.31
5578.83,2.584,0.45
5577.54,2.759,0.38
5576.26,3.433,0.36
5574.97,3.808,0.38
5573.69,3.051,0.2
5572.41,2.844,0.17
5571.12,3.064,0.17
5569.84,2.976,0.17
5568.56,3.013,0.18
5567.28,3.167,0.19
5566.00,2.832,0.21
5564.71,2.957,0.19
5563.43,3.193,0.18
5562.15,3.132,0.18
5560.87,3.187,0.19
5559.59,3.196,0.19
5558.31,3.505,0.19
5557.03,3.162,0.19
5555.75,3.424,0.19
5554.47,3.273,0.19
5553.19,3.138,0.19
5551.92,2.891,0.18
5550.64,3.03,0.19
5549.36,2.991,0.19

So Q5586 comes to 1.04 AA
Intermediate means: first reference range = 3.14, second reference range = 3.11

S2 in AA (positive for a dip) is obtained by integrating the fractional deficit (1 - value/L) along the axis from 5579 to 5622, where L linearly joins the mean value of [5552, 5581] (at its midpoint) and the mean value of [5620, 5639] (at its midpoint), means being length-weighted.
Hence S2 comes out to 0.6 AA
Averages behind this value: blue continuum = 3.11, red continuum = 3.1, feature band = 3.06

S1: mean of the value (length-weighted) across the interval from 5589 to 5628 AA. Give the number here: 3.1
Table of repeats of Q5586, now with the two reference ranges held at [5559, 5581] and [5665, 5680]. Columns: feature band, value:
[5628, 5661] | 0.7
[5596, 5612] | -0.2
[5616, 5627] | 0.0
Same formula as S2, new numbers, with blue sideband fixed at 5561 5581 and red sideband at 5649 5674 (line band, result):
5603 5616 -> -0.9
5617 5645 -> -1.1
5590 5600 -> 0.0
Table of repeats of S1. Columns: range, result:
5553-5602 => 3.06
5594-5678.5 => 3.04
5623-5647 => 3.1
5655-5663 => 2.87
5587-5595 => 3.03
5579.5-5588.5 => 2.91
